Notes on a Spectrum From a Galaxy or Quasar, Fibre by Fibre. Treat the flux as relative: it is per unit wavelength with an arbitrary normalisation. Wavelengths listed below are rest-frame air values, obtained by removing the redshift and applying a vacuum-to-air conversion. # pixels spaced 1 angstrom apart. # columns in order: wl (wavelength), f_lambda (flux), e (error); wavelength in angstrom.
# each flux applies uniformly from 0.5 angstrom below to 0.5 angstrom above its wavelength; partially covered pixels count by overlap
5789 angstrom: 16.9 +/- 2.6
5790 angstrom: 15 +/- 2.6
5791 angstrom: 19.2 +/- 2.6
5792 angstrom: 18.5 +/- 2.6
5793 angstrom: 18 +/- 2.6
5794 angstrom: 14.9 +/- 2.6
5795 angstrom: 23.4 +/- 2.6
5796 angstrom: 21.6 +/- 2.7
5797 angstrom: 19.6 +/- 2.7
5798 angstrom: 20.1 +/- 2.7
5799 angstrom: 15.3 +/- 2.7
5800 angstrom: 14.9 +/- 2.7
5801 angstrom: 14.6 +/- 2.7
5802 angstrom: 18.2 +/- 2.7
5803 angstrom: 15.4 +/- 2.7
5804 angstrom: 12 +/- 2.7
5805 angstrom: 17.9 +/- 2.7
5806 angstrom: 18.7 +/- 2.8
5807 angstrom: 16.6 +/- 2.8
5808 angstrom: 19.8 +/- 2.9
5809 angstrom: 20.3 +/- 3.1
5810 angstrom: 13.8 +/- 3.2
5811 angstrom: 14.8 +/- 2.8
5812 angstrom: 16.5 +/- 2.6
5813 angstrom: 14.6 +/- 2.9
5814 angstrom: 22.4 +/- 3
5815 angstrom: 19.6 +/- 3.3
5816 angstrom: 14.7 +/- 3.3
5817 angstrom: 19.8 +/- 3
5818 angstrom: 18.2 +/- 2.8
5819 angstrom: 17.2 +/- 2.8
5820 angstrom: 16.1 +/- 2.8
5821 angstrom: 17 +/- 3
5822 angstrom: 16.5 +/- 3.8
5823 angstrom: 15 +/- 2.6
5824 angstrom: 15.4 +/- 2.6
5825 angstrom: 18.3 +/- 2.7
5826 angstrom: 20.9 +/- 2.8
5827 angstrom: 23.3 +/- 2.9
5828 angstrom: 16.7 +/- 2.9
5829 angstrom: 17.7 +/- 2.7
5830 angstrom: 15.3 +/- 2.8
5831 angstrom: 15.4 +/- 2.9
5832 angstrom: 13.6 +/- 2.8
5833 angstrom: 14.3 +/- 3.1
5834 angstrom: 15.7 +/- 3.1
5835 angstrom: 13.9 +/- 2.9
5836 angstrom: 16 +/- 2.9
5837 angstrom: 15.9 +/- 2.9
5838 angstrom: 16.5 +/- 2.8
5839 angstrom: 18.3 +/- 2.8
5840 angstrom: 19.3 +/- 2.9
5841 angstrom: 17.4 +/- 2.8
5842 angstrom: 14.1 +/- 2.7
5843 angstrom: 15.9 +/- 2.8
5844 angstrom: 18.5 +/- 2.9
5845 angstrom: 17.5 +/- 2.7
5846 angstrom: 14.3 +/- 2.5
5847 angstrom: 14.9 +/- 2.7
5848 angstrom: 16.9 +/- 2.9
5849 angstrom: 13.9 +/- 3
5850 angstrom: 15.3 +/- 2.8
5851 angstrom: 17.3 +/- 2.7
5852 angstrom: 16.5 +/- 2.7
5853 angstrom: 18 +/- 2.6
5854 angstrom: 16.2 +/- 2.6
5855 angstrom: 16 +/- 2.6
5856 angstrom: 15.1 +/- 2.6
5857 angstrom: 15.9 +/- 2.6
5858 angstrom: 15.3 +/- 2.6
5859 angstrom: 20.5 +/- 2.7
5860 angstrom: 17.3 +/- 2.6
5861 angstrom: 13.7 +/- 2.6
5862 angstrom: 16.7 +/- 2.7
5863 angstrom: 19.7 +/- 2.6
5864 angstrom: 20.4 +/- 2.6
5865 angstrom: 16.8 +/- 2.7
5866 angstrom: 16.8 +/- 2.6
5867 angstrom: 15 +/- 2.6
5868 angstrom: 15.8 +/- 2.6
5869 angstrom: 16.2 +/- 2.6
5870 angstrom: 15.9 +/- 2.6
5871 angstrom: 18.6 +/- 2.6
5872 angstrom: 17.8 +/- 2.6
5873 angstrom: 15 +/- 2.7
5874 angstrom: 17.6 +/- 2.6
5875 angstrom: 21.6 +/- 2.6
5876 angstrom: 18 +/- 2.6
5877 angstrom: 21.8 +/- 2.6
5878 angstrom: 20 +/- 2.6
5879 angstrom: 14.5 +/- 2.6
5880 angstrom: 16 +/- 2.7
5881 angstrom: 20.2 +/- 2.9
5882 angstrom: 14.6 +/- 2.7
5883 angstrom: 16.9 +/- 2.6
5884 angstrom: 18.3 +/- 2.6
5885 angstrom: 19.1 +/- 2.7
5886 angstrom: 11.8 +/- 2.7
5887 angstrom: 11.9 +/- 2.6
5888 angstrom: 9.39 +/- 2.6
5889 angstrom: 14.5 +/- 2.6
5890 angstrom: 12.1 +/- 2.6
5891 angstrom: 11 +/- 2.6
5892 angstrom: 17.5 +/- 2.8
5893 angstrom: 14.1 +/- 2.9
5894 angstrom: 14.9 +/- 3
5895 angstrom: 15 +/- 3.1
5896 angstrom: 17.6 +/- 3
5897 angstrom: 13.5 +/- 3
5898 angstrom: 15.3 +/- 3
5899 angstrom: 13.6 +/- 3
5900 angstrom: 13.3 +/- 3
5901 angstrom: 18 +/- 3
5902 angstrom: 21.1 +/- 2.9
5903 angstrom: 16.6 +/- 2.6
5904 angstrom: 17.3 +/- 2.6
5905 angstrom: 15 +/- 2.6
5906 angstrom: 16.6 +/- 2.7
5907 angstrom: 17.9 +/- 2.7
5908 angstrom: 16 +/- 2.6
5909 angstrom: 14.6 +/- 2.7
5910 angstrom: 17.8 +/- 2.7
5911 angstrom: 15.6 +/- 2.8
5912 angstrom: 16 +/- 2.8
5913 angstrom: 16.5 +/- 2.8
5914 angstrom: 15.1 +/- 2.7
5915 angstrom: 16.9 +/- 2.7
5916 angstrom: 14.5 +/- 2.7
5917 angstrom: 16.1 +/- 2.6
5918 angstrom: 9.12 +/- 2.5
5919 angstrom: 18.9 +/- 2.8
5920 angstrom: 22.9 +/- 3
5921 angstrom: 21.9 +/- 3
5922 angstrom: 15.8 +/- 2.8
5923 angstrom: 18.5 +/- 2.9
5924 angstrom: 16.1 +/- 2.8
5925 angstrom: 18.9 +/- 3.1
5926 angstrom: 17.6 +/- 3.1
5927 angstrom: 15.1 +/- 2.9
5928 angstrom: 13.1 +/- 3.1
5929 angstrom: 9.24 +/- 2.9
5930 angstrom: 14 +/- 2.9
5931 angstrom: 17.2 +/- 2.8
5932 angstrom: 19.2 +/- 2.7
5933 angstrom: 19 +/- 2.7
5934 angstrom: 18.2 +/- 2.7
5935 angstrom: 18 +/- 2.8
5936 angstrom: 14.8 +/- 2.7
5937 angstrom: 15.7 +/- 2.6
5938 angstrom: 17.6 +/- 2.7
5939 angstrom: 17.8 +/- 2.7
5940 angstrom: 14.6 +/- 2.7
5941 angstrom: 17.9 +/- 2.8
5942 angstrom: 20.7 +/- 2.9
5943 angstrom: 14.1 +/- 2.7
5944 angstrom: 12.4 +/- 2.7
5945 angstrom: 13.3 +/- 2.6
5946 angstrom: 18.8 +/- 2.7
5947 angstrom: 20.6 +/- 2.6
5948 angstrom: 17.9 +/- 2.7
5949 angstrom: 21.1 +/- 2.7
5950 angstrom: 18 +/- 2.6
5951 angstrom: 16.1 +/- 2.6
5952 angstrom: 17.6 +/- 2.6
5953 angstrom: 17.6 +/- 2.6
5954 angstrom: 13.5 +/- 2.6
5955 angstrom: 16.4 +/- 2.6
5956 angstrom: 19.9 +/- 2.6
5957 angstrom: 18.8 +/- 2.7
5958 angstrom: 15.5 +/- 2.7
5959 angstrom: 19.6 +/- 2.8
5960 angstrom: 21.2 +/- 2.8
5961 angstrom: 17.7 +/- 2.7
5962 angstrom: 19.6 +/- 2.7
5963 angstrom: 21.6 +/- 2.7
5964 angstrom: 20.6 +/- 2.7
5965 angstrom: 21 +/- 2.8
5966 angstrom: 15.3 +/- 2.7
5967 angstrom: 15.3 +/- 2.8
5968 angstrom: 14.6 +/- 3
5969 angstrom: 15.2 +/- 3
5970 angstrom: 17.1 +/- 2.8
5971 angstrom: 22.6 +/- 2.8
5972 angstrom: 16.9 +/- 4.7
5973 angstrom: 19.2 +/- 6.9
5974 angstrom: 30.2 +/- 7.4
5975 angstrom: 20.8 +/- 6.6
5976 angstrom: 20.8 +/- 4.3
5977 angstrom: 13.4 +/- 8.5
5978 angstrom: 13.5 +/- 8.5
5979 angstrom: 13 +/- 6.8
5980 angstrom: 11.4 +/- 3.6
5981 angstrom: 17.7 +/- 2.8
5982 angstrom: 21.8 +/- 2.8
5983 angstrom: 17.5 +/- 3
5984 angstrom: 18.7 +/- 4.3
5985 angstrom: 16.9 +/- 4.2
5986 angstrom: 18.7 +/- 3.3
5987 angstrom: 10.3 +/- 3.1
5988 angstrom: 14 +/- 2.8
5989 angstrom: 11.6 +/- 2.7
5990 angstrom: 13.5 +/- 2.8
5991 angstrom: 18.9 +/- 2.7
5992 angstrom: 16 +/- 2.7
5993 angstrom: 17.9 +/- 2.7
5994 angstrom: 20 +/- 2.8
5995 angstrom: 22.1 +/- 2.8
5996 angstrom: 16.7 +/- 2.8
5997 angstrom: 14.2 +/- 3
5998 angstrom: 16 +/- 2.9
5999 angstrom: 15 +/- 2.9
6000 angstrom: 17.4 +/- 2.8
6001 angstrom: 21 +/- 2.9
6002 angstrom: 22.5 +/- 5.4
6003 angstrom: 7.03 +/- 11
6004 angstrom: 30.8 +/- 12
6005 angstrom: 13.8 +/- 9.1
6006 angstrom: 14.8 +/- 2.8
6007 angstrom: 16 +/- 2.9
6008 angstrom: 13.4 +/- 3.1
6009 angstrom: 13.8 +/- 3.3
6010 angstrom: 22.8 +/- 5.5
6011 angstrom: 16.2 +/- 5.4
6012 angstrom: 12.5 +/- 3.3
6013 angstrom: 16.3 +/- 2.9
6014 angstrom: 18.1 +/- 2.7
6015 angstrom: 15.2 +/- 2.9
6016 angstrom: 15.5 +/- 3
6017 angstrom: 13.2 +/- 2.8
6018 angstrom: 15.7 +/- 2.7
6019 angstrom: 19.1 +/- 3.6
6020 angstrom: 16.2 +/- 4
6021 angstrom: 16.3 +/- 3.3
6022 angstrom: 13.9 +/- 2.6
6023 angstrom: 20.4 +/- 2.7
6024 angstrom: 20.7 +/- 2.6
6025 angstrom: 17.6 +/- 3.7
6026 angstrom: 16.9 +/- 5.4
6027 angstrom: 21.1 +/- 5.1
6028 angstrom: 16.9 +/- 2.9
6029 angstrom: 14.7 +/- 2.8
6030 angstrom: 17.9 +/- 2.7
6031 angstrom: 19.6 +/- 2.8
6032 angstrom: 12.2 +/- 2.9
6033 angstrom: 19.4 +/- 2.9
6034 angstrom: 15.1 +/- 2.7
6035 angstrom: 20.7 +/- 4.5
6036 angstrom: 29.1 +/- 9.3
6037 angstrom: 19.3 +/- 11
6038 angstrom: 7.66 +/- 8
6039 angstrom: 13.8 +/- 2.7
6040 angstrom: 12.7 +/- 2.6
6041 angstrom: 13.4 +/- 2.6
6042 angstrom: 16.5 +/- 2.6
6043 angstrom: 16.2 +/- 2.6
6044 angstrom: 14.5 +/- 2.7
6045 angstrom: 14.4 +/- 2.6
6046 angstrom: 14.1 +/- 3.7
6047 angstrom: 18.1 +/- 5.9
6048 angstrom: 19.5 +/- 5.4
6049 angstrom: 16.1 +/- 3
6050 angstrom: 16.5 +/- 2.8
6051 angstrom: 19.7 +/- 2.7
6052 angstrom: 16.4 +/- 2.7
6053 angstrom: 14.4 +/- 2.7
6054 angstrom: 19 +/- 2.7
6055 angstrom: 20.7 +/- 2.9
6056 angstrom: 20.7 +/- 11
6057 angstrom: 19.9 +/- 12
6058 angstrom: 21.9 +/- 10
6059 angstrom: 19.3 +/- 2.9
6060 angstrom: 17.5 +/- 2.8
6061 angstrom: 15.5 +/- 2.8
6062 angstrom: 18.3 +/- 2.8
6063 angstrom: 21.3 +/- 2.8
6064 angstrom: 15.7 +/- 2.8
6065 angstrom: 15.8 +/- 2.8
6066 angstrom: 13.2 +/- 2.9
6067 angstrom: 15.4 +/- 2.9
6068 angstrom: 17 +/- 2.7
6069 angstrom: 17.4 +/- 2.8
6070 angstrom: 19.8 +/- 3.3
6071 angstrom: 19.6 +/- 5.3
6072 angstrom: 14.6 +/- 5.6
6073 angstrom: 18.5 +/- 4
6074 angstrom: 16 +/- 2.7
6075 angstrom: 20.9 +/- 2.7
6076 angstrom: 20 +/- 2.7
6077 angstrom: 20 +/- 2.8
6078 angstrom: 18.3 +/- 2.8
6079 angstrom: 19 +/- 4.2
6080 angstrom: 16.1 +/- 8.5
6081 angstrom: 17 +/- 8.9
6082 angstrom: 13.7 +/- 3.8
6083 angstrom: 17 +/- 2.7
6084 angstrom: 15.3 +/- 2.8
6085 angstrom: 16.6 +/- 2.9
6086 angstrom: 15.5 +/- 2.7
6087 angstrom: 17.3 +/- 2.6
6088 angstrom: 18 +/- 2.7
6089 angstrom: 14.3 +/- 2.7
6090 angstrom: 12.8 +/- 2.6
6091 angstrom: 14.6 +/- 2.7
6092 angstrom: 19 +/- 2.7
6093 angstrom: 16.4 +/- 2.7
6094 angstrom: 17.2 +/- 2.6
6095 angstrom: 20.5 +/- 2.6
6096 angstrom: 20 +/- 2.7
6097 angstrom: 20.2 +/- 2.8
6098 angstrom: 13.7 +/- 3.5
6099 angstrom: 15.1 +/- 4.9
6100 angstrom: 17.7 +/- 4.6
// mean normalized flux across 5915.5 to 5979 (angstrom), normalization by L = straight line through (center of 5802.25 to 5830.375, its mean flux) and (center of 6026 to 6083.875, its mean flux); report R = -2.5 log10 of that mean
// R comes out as -0.01 mag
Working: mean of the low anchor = 17.3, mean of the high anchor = 17.3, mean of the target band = 17.4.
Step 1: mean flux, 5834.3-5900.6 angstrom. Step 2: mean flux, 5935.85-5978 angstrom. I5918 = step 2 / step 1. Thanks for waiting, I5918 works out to 1.11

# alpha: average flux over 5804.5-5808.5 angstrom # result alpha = 18.2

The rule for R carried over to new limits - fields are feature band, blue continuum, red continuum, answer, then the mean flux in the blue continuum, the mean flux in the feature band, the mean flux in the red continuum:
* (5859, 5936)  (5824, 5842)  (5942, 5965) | 0.07 mag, 16.8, 16.4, 17.9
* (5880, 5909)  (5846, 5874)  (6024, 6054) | 0.08 mag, 16.6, 15.5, 16.8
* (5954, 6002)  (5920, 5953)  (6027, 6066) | -0.03 mag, 17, 17.6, 17.2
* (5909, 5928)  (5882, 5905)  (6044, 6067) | -0.08 mag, 15.1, 16.7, 17.5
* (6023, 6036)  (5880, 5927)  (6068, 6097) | -0.08 mag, 16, 18.3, 17.4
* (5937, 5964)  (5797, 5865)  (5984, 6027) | -0.06 mag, 16.8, 17.7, 16.7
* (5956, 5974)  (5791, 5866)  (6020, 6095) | -0.10 mag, 17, 18.7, 17.2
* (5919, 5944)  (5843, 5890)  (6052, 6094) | -0.01 mag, 16.6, 16.9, 17.4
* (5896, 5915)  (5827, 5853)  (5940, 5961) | 0.05 mag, 16.2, 16.2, 17.5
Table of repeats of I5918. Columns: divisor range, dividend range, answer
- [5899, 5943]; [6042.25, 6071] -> 1.05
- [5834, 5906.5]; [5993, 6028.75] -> 1.05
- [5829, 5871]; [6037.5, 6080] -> 1.05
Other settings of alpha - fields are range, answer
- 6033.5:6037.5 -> 21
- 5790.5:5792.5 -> 18.9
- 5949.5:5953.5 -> 17.3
